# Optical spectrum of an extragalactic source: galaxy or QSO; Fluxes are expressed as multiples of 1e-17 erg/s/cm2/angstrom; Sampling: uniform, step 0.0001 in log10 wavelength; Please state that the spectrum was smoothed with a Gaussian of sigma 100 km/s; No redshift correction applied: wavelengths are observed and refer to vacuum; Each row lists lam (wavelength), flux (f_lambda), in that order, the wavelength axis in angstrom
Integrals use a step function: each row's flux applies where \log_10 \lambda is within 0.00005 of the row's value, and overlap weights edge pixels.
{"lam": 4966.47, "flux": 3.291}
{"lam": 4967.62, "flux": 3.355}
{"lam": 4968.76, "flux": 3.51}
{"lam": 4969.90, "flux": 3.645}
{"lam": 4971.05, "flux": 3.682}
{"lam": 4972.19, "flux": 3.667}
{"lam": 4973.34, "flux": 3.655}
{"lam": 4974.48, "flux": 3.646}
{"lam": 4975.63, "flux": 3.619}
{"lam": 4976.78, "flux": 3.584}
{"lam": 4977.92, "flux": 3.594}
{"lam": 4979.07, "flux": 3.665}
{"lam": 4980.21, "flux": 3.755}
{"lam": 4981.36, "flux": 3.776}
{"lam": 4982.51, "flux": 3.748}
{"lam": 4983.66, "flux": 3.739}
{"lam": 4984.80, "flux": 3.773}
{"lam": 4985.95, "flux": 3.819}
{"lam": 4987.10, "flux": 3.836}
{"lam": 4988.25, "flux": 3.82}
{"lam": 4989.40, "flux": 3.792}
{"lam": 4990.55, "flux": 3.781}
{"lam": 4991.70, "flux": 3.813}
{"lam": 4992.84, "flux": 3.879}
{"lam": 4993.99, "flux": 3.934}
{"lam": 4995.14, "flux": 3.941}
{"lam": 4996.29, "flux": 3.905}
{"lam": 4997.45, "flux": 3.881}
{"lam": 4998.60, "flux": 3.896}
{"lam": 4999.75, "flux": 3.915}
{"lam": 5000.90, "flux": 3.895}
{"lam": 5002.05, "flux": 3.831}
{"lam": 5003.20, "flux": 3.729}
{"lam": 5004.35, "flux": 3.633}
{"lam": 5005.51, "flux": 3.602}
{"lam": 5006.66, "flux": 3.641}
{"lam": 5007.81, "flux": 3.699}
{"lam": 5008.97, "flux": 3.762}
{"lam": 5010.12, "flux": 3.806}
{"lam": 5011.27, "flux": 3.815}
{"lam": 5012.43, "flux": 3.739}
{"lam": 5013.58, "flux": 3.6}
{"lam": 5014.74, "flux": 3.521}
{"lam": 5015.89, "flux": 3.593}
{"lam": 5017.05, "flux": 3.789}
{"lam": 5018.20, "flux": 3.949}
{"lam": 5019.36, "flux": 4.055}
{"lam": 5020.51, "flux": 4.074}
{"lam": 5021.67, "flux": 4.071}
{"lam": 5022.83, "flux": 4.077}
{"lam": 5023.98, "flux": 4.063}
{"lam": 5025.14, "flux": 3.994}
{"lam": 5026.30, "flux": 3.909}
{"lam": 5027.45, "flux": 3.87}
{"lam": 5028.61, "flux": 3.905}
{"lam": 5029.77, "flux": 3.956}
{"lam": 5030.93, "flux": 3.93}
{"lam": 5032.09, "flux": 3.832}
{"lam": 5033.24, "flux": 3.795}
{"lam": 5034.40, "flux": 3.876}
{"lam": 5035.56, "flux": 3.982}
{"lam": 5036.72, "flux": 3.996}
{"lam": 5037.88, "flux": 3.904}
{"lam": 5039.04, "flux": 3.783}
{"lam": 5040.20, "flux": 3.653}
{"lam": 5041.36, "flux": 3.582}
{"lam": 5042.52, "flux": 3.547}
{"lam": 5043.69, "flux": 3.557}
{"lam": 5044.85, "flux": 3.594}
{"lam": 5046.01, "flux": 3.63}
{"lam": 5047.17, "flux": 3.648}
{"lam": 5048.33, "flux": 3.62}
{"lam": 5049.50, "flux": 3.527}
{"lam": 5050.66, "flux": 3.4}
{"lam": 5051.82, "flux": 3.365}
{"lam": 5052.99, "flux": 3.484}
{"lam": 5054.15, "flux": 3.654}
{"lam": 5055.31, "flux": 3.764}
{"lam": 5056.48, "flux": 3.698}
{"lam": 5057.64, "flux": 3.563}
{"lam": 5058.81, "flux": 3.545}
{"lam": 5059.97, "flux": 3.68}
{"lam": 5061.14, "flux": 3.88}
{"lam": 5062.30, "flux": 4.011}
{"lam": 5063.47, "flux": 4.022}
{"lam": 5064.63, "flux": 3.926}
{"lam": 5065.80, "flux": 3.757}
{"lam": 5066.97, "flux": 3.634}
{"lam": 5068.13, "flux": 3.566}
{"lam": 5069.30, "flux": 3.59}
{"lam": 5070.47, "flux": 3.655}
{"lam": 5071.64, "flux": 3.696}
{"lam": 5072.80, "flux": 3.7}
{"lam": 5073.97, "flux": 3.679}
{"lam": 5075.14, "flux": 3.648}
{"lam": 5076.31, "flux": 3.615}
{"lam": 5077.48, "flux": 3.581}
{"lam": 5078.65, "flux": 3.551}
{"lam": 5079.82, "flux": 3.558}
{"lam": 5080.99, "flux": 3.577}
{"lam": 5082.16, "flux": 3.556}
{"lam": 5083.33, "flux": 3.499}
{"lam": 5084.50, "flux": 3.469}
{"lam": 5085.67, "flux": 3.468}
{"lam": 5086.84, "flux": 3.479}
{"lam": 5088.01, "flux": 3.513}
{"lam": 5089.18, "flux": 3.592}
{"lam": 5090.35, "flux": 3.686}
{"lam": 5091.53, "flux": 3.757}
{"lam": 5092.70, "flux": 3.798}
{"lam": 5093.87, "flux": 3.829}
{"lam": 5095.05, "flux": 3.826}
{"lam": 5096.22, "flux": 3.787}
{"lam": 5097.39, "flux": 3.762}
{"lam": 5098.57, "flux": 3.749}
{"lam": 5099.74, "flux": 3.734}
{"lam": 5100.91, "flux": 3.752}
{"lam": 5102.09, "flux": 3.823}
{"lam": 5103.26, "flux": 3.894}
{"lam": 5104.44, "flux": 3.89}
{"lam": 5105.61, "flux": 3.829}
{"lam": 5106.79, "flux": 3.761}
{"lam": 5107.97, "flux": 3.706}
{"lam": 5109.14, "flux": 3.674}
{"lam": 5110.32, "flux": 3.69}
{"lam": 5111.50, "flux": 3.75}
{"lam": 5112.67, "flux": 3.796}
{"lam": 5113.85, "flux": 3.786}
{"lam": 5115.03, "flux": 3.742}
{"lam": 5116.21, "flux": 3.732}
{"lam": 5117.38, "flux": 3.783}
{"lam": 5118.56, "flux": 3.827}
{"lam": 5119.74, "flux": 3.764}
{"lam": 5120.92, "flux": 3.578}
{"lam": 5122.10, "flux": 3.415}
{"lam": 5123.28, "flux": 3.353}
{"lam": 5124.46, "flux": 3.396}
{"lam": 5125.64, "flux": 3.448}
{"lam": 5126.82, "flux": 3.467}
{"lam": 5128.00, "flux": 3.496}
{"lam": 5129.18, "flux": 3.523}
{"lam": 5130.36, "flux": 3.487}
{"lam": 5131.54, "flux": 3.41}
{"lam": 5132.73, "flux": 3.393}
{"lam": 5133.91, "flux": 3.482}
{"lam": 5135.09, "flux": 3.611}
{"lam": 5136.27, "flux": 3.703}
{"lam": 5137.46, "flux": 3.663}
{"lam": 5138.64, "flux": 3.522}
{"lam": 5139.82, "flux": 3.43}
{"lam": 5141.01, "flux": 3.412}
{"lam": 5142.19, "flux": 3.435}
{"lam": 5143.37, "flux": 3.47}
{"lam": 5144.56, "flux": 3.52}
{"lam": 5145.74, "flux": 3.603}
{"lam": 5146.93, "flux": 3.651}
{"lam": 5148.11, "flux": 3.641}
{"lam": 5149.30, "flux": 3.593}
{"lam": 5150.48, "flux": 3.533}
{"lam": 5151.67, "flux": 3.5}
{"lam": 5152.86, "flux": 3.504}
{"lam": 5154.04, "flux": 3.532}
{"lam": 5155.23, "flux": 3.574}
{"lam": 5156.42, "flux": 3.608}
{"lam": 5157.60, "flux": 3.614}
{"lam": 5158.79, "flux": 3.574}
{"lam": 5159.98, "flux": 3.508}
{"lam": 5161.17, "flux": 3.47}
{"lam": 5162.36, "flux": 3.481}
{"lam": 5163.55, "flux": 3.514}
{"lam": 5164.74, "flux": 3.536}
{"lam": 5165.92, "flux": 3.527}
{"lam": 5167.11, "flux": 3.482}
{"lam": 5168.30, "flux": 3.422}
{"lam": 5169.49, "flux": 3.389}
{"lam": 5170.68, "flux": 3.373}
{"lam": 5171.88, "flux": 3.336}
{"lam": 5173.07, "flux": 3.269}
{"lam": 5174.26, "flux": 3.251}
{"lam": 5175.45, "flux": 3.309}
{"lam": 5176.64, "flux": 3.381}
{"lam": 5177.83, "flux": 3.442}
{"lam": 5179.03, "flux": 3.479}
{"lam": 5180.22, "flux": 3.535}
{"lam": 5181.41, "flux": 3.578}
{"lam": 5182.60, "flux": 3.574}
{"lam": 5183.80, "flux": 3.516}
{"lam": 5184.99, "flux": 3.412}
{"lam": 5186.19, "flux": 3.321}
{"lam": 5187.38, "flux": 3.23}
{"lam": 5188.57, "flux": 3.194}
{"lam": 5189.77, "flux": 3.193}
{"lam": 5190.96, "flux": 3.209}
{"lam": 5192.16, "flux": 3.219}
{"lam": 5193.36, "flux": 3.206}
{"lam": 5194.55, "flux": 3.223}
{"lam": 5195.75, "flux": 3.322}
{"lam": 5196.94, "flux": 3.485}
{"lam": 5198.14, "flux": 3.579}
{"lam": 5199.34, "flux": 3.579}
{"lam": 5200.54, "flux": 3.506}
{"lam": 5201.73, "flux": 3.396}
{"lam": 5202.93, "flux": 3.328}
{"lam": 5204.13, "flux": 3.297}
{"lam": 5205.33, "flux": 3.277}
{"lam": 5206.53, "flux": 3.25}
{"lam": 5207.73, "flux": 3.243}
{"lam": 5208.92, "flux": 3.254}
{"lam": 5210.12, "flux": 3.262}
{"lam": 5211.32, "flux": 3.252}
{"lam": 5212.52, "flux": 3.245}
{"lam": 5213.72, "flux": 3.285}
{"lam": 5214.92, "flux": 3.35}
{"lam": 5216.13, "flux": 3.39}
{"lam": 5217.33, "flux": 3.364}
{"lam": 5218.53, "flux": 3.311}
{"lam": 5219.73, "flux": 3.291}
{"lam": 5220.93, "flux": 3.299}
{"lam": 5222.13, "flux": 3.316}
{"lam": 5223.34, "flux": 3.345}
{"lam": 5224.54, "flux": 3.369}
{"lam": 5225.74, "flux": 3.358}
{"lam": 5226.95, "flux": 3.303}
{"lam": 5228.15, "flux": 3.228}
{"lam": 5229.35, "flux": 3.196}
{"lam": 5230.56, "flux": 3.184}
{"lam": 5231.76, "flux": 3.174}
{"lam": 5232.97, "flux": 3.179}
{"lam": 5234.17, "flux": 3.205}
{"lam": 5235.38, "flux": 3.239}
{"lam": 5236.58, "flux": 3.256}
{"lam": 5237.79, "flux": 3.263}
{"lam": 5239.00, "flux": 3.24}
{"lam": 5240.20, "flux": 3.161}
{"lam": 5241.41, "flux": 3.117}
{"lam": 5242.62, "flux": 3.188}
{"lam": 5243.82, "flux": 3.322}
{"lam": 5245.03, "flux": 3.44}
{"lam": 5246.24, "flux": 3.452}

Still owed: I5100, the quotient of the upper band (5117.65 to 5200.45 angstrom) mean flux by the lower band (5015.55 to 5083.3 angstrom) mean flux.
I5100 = 0.93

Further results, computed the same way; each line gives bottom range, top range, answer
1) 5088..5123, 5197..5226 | 0.89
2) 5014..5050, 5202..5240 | 0.86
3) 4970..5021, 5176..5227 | 0.89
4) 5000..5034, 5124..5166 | 0.92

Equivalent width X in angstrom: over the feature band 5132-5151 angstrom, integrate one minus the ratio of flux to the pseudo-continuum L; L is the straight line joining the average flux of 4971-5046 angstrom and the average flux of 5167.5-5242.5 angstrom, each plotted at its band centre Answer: -0.4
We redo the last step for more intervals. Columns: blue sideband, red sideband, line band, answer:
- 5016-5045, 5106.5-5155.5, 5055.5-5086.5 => 0.8 angstrom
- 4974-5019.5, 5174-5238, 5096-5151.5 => -2.0 angstrom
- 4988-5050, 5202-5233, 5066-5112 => -0.7 angstrom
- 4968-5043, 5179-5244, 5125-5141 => -0.1 angstrom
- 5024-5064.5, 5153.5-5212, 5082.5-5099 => -0.1 angstrom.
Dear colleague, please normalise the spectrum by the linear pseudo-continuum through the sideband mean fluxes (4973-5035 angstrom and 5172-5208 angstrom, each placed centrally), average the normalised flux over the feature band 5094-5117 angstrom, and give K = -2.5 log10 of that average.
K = -0.06 mag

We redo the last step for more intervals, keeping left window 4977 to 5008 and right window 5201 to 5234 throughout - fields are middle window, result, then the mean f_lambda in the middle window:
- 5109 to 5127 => -0.040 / 3.64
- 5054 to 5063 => -0.026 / 3.73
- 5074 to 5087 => 0.012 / 3.55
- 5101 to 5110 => -0.075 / 3.79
